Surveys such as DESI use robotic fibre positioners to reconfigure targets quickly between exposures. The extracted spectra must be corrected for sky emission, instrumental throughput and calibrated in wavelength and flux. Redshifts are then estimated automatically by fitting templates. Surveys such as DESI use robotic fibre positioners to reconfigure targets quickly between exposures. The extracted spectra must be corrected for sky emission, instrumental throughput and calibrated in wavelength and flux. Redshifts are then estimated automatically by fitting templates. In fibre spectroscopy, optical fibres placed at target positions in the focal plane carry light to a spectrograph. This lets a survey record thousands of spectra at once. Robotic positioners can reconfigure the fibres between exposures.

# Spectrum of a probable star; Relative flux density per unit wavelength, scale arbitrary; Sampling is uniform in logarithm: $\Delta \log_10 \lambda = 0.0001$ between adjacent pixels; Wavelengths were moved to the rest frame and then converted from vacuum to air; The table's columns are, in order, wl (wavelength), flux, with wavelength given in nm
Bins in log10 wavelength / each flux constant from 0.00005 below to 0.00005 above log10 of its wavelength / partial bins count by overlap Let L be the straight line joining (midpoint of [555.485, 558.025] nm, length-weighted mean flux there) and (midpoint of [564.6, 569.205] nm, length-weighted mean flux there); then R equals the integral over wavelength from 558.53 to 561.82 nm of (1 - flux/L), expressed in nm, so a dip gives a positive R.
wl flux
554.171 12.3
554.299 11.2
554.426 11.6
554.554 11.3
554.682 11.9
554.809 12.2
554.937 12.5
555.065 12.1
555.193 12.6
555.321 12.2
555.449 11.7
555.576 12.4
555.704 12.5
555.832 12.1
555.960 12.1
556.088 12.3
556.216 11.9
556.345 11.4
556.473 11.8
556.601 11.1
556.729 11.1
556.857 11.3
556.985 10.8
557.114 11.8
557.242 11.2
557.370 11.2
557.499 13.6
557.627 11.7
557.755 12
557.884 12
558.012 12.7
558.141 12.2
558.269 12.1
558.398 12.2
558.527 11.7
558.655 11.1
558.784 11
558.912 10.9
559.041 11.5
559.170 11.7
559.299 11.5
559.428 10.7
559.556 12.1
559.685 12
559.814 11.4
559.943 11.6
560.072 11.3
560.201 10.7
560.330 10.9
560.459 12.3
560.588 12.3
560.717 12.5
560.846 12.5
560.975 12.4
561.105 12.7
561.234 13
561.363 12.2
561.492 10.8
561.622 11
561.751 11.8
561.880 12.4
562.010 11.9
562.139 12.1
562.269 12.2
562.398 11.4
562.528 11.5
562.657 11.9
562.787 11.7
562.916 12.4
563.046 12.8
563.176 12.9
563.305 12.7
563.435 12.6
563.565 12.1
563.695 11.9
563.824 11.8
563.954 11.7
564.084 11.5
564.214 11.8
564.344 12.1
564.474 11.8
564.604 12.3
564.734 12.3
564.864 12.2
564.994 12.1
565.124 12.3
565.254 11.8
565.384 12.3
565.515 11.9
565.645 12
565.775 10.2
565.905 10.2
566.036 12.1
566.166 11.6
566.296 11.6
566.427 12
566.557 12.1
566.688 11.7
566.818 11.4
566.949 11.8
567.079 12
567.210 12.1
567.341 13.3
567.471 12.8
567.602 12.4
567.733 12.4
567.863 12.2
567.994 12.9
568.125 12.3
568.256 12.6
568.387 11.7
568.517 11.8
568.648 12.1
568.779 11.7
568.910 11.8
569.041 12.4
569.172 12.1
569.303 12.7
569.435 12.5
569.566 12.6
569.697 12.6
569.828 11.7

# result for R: 0.06 nm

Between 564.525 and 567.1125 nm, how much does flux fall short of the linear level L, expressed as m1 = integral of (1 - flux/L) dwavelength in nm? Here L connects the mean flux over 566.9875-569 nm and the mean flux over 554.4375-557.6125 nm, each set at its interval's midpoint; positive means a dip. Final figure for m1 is 0.09 nm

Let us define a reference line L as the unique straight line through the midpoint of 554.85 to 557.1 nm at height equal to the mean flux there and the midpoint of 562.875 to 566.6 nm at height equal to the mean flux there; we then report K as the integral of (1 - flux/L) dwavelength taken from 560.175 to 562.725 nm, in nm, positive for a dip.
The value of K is 0.00 nm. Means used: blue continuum 11.9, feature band 11.9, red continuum 12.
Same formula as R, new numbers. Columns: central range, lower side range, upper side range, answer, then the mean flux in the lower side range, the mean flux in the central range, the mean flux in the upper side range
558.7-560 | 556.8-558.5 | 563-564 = 0.06 nm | 11.9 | 11.4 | 12.3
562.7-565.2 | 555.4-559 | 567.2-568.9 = -0.01 nm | 11.8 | 12.2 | 12.3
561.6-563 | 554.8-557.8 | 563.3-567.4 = 0.00 nm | 11.9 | 11.9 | 11.9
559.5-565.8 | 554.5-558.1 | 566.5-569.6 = 0.06 nm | 11.9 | 12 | 12.2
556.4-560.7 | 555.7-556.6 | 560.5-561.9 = 0.14 nm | 11.9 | 11.6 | 12.1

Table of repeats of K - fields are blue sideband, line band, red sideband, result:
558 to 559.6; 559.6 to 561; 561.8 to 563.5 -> 0.00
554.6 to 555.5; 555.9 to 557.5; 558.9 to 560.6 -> 0.05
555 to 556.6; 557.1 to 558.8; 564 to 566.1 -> 0.01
